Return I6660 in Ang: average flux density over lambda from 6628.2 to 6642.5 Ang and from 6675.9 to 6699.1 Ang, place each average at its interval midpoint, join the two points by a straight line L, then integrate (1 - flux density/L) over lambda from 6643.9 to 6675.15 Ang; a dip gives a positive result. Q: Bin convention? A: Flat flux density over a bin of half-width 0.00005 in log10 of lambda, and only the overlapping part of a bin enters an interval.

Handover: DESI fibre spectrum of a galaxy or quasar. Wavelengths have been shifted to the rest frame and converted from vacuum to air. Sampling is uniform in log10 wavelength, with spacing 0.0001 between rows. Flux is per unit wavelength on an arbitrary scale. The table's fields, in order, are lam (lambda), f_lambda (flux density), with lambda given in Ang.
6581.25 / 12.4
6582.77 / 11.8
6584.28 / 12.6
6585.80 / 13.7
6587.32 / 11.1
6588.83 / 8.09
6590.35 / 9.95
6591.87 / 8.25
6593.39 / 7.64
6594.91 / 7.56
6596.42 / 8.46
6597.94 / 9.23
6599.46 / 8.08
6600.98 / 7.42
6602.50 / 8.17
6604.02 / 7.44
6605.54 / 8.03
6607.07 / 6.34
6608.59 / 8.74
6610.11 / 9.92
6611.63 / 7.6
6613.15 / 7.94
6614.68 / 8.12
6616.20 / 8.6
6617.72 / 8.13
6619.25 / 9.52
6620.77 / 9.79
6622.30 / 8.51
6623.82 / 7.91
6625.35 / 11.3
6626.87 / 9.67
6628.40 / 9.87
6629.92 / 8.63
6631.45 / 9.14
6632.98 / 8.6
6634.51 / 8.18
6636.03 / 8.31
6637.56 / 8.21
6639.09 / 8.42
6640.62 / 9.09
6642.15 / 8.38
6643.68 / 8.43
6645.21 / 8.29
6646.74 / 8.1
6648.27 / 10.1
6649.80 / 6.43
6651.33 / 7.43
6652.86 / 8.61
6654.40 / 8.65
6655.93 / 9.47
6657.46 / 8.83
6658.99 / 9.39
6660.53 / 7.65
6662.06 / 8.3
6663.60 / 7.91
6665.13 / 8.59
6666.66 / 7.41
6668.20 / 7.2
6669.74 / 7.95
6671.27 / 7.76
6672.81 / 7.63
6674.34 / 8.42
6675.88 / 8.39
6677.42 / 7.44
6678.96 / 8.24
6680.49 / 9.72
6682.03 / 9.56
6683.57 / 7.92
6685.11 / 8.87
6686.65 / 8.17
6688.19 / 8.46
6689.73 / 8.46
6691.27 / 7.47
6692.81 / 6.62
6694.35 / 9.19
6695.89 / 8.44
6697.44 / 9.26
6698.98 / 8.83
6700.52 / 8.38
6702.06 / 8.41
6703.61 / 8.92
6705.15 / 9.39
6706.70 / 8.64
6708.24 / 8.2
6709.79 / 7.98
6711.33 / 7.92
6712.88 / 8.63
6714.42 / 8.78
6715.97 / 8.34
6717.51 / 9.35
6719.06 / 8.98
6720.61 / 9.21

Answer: 1.23 Ang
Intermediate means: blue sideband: 8.65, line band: 8.21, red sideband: 8.43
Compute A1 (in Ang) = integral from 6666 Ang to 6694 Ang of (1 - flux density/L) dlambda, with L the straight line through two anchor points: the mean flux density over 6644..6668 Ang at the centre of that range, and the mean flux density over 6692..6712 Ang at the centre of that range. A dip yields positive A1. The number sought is 1.0 Ang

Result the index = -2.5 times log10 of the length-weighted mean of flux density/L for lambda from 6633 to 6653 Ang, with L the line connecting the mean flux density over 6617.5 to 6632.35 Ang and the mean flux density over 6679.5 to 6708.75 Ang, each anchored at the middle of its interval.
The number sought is 0.098 mag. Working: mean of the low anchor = 9.28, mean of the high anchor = 8.58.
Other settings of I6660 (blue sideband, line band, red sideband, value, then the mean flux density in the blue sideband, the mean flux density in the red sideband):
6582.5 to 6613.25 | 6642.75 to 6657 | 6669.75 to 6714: 0.4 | 8.93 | 8.4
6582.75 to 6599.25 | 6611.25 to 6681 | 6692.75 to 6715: 5.1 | 9.71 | 8.56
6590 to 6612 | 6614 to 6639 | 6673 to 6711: -2.0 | 8.17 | 8.46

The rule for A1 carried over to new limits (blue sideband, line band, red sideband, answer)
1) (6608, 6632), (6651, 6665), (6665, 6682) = -0.2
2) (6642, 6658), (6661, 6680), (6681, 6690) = 1.3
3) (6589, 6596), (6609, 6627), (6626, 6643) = -0.6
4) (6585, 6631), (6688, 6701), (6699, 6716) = 0.3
